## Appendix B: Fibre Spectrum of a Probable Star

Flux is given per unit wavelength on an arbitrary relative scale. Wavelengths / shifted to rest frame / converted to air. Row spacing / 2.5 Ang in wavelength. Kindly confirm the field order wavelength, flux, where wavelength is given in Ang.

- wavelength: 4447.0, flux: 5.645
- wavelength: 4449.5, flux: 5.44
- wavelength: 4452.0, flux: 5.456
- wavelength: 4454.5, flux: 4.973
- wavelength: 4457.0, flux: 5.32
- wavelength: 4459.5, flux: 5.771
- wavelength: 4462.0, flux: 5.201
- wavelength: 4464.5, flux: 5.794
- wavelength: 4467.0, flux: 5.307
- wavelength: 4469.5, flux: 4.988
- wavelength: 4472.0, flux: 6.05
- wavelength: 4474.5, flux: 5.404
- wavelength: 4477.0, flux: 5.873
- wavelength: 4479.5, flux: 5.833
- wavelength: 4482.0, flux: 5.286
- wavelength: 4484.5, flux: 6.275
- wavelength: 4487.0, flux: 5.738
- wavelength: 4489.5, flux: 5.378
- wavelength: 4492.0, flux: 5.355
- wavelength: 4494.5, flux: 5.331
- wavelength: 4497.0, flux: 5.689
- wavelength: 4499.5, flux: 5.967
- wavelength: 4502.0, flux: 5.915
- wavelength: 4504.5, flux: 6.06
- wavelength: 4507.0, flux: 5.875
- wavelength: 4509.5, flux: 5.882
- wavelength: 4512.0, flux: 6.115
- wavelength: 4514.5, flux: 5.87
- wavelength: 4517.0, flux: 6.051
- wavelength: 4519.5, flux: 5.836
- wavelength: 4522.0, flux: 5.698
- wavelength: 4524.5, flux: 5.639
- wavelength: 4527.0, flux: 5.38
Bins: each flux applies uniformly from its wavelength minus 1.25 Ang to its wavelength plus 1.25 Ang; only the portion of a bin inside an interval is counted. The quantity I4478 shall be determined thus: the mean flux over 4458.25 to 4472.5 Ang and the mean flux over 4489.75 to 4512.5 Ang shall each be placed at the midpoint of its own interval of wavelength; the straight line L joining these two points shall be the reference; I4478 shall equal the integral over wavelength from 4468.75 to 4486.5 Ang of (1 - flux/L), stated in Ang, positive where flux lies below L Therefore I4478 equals -0.3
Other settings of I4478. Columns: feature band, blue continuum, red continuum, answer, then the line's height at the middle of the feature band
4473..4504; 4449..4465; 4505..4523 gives 0.0 Ang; 5.69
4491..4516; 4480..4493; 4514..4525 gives -0.4 Ang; 5.73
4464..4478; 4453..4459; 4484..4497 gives -0.4 Ang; 5.39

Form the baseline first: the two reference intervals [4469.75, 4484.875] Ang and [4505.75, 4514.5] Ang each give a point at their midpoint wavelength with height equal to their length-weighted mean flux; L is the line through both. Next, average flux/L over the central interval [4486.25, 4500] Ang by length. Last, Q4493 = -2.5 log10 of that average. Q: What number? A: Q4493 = 0.05 mag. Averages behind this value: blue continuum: 5.71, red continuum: 5.94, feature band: 5.55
